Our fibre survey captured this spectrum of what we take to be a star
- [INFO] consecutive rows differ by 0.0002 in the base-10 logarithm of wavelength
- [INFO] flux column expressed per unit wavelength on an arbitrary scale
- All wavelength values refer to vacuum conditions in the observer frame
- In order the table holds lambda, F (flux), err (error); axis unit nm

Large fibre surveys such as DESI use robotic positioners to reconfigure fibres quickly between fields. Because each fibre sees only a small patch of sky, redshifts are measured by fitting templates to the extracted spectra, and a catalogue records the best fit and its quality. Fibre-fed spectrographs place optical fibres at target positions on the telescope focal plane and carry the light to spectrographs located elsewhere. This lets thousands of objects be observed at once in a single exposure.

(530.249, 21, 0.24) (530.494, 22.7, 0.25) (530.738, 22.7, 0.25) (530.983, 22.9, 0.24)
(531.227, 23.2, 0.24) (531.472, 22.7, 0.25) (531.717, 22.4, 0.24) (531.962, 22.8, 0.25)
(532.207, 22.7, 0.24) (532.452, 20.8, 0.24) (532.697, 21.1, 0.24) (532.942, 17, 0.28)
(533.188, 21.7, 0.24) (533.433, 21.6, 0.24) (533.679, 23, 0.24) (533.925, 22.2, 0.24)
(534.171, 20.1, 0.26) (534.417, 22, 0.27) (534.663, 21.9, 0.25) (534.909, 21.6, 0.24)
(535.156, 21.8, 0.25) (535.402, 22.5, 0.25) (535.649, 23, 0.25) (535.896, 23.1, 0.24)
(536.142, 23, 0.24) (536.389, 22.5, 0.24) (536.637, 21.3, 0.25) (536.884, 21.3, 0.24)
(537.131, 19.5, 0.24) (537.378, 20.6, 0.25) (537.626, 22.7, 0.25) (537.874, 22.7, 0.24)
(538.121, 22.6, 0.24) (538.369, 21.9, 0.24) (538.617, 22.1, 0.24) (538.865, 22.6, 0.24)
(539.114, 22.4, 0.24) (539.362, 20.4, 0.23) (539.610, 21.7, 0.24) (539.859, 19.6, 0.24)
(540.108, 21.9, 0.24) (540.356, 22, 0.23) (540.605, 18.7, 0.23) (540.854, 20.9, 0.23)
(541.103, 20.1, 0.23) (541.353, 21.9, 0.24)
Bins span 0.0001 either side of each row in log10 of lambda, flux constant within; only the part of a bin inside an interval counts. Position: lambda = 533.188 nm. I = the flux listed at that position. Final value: 21.7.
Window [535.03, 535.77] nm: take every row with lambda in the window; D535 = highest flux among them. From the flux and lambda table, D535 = 23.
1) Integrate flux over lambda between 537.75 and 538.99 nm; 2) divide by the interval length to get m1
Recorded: 22.4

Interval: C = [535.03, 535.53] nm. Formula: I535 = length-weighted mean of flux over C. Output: 22.1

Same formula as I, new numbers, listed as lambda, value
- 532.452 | 20.8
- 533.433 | 21.6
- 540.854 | 20.9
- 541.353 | 21.9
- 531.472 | 22.7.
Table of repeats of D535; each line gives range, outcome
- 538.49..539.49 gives 22.6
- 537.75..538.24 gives 22.7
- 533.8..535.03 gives 22.2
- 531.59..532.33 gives 22.8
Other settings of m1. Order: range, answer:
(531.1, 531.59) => 23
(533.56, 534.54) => 21.8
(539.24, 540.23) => 20.9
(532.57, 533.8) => 20.9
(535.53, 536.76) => 22.6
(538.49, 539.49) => 21.9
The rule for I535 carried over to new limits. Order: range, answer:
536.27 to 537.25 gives 21.1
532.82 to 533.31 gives 19.3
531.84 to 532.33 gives 22.8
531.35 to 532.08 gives 22.6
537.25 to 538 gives 22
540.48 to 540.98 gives 19.8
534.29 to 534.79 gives 22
